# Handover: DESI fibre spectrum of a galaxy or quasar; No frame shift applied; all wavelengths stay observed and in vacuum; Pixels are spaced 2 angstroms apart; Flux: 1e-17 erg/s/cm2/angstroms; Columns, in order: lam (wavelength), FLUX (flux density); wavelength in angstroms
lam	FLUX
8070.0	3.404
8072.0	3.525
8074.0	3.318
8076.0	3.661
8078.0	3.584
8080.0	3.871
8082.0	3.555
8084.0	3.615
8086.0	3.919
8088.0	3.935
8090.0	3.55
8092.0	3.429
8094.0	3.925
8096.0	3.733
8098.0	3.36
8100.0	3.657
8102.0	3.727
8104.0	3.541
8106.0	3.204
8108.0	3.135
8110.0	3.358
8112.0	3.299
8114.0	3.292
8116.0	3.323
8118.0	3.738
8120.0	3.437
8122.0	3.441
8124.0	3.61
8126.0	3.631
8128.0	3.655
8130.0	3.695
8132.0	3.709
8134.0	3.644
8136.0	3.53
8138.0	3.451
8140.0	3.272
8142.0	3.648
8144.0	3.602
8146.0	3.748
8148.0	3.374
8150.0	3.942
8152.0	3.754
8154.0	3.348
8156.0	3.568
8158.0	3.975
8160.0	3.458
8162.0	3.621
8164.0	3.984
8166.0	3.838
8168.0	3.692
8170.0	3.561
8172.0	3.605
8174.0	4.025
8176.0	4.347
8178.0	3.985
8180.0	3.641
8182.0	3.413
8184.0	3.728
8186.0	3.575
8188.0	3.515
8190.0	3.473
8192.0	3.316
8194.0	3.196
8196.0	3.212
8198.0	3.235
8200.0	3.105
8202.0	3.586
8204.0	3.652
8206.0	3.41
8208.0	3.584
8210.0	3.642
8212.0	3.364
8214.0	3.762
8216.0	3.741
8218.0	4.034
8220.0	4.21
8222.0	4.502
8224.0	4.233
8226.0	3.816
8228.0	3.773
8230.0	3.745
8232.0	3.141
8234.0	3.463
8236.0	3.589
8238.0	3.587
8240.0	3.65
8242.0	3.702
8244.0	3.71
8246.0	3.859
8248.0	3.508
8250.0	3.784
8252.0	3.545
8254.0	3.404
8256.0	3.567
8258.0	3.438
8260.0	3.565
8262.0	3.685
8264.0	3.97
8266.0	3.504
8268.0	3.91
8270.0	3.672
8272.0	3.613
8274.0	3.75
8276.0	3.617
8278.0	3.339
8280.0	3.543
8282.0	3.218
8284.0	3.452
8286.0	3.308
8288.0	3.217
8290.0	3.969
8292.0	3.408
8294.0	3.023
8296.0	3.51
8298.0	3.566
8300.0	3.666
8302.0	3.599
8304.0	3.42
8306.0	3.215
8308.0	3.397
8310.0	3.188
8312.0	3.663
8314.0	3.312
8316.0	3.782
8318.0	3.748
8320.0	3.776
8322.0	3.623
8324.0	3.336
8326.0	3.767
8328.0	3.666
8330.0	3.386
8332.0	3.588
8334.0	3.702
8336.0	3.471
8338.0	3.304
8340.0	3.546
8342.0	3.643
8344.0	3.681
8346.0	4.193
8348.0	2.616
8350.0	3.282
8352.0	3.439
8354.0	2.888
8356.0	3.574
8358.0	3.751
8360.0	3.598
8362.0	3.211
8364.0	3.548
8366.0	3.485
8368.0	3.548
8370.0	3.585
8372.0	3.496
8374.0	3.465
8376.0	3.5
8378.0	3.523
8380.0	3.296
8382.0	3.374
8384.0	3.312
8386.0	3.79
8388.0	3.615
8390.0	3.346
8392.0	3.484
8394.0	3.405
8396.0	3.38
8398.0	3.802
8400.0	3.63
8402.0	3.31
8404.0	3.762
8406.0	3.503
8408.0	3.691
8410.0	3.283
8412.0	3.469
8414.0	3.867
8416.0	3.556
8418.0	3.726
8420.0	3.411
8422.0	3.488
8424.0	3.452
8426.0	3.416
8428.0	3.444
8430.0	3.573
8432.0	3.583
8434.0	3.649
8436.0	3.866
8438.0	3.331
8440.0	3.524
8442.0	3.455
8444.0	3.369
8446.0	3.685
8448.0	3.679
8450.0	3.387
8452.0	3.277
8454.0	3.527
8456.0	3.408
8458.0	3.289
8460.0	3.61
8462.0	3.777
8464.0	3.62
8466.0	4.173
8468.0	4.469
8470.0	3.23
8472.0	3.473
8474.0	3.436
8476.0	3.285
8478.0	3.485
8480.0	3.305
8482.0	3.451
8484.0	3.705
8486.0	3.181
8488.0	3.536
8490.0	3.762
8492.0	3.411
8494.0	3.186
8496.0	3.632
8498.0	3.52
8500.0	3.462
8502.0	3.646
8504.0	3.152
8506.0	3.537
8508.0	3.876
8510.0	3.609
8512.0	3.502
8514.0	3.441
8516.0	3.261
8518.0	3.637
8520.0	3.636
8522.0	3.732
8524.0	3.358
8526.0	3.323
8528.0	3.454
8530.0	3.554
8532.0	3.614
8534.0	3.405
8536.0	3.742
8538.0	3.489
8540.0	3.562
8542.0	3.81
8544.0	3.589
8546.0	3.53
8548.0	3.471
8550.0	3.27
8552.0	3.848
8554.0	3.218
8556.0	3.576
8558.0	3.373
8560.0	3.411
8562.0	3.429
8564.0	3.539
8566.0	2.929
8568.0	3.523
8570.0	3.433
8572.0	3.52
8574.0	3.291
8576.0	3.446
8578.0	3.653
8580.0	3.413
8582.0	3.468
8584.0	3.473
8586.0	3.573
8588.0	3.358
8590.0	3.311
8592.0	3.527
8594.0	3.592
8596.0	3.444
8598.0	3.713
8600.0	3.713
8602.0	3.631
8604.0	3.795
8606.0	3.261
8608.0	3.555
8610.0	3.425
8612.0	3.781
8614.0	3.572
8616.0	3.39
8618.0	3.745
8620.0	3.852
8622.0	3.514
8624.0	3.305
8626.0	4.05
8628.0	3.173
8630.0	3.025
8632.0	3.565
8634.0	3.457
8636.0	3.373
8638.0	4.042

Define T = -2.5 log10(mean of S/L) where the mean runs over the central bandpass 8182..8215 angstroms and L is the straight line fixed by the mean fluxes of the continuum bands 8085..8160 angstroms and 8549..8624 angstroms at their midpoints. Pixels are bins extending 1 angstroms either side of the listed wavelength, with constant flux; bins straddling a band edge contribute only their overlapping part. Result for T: 0.03 mag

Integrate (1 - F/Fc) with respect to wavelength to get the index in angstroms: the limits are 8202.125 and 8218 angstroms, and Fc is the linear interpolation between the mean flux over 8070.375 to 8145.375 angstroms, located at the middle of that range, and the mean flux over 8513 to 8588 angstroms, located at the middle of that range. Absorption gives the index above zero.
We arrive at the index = -0.4 angstroms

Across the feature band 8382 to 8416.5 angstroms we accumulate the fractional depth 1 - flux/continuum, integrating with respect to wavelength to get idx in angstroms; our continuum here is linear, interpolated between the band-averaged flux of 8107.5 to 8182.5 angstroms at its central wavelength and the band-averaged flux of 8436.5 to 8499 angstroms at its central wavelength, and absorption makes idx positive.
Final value 0.1 angstroms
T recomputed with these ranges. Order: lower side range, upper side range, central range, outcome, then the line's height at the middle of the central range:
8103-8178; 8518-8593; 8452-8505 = -0.005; 3.51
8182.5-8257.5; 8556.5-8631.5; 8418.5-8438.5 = 0.005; 3.55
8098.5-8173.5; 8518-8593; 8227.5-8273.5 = -0.024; 3.55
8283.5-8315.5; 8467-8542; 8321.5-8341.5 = -0.028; 3.45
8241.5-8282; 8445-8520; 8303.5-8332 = 0.023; 3.6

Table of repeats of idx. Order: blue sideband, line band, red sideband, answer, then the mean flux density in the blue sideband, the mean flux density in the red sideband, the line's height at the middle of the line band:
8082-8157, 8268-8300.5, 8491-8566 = 0.3 angstroms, 3.56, 3.5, 3.54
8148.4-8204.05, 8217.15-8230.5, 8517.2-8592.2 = -1.7 angstroms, 3.62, 3.49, 3.6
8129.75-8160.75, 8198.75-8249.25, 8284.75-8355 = -2.0 angstroms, 3.61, 3.48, 3.55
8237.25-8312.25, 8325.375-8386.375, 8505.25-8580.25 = 0.8 angstroms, 3.54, 3.5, 3.53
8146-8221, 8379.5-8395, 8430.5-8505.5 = 0.4 angstroms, 3.64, 3.53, 3.56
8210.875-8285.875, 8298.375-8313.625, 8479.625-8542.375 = 0.8 angstroms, 3.67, 3.51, 3.64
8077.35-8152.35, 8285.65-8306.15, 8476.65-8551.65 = 0.5 angstroms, 3.57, 3.51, 3.55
